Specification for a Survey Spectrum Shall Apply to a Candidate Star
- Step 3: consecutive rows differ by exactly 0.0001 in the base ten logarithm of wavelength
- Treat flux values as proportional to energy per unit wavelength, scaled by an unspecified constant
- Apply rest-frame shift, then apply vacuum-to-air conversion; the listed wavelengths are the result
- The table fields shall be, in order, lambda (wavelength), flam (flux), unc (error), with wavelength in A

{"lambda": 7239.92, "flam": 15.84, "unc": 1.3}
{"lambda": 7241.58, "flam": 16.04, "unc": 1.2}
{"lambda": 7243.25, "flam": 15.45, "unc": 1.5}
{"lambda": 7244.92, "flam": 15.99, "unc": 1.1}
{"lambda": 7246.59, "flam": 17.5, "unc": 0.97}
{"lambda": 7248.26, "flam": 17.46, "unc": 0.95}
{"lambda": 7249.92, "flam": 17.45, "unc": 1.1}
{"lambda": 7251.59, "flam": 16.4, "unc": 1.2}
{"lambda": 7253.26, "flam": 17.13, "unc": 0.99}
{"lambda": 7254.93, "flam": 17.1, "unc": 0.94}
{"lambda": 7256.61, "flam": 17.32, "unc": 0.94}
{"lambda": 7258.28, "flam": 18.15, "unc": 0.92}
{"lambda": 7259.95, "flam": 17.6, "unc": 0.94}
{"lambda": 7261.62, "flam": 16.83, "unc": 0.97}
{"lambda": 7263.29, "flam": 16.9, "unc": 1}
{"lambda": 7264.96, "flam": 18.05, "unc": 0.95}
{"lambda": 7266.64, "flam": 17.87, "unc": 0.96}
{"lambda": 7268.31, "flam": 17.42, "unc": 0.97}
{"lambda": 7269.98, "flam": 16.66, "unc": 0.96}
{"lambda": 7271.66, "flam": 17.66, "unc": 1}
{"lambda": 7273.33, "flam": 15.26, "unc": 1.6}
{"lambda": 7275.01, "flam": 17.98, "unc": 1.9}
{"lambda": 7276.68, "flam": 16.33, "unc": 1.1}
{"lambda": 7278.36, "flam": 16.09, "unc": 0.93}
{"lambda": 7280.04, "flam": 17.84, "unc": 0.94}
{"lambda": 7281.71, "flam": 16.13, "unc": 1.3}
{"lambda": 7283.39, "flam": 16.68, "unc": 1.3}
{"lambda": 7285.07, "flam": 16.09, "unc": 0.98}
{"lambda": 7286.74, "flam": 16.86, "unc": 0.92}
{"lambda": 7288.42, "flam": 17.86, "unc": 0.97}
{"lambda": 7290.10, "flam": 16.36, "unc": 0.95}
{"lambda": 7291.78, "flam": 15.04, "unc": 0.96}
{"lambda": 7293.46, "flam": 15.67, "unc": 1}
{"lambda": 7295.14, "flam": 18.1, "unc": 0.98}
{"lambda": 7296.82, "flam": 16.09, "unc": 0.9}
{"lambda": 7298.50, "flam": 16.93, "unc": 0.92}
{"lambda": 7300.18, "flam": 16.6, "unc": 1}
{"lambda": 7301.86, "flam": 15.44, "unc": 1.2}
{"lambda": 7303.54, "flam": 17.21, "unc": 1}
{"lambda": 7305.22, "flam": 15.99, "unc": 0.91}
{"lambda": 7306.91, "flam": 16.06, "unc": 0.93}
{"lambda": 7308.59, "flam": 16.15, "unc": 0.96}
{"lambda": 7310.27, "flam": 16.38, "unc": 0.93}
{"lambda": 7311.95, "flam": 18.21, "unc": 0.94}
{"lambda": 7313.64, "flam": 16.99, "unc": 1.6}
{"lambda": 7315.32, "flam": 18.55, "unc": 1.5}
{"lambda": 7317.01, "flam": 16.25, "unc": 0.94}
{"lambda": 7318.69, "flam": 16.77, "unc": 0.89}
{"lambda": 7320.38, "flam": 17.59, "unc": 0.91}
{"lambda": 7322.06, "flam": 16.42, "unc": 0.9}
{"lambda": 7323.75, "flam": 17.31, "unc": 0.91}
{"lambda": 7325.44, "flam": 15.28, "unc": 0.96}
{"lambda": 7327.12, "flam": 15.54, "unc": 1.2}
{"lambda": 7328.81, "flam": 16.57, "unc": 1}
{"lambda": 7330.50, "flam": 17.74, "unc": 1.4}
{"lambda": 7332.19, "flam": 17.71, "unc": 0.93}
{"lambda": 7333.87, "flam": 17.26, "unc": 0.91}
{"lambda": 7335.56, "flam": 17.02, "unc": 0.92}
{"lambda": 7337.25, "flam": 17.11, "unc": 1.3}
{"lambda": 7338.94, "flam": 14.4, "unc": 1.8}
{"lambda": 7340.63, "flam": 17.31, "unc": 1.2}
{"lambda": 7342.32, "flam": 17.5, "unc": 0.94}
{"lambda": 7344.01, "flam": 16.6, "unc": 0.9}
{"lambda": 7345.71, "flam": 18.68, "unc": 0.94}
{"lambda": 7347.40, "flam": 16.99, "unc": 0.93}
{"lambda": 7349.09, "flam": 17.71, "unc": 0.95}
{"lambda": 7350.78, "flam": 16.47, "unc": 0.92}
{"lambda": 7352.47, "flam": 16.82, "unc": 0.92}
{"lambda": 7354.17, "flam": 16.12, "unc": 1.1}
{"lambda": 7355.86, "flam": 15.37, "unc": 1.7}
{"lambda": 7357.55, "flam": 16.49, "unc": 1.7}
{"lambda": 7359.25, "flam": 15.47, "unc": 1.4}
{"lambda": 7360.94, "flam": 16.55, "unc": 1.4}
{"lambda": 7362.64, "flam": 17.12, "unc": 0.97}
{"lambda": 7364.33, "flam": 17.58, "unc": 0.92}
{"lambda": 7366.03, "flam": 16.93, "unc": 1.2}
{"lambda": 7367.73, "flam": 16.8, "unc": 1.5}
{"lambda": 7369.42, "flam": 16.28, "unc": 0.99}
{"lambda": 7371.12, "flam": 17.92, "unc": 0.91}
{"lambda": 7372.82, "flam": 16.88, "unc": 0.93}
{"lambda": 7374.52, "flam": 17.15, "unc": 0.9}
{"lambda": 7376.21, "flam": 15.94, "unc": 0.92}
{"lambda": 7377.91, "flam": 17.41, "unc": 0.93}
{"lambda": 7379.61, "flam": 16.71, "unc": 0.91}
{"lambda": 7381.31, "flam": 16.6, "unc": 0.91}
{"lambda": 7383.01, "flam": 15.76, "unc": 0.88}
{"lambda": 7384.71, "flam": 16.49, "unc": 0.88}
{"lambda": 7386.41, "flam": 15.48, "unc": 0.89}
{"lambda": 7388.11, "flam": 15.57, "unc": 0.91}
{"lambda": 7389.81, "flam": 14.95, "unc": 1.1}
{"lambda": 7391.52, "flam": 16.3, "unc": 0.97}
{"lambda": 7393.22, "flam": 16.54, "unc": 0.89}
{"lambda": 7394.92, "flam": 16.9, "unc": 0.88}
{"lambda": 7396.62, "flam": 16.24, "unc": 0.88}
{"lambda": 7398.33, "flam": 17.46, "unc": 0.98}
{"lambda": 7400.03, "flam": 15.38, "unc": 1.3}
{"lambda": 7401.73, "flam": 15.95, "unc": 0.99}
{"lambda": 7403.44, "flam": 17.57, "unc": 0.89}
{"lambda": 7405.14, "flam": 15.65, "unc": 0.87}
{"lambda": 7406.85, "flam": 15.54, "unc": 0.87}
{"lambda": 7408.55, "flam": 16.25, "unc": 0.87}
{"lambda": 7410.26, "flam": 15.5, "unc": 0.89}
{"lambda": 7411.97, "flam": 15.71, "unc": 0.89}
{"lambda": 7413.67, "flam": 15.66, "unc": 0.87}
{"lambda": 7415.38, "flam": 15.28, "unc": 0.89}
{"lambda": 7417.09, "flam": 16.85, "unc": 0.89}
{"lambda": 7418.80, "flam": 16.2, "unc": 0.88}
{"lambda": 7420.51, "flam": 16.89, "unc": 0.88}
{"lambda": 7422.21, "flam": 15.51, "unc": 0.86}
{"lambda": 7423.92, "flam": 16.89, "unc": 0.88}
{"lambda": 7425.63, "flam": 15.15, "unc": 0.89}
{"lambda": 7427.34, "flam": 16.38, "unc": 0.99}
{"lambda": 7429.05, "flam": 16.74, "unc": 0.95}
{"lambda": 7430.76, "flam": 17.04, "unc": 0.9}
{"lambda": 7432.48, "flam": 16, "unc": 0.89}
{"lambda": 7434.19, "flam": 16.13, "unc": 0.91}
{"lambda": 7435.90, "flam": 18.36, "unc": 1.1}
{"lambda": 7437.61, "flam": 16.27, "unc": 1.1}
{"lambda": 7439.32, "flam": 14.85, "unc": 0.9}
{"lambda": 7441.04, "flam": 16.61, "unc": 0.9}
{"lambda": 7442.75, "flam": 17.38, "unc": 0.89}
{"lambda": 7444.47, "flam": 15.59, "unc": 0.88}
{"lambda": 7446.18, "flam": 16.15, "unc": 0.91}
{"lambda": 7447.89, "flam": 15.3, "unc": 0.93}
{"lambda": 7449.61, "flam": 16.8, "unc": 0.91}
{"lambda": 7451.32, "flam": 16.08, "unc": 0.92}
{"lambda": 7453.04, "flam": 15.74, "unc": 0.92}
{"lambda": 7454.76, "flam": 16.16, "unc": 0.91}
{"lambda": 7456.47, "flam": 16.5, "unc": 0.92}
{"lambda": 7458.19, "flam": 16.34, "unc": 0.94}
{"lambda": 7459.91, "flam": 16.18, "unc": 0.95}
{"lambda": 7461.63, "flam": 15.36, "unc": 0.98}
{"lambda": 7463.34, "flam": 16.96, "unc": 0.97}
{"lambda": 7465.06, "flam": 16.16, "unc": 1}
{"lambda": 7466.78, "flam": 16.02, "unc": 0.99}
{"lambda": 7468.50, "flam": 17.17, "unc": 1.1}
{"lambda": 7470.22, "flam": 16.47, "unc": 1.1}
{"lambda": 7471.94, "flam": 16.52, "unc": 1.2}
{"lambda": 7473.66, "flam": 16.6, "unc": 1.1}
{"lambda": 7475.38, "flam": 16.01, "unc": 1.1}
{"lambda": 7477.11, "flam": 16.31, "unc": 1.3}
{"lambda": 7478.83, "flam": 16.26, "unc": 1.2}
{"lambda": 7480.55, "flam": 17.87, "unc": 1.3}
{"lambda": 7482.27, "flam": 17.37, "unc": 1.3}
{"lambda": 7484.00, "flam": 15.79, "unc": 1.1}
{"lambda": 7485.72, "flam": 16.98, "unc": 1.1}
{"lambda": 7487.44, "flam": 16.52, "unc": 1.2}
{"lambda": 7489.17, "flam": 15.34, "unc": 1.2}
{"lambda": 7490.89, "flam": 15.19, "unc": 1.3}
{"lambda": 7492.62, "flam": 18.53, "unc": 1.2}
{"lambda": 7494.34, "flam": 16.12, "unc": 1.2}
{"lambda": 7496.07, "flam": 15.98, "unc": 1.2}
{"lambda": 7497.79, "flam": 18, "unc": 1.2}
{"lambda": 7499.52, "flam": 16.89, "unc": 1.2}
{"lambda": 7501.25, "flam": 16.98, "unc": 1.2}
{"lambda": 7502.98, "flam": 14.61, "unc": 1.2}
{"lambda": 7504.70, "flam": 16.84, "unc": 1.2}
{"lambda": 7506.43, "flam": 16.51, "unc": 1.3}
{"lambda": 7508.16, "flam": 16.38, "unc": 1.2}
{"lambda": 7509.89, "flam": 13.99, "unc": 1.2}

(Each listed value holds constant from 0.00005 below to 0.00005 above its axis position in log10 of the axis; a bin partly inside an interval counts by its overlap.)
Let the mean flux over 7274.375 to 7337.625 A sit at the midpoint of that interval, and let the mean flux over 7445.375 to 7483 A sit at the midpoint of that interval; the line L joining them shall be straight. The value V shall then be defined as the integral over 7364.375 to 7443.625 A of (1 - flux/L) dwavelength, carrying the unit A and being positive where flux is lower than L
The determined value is 0.7 A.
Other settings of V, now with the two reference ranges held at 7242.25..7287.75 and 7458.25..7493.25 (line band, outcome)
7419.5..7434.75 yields 0.3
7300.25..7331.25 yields 0.3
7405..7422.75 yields 0.7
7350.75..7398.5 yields 0.6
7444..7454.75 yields 0.4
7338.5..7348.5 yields -0.2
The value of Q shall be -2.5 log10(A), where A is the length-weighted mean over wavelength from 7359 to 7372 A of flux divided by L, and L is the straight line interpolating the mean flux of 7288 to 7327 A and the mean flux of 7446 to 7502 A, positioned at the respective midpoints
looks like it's -0.02 mag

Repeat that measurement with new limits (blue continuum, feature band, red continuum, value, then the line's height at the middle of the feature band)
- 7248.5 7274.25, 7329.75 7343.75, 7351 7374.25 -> -0.013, 16.8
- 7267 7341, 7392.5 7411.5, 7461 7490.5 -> 0.020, 16.6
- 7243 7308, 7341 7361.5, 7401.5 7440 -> -0.016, 16.5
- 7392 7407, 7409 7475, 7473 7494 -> 0.015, 16.5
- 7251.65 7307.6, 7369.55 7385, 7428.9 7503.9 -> -0.009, 16.6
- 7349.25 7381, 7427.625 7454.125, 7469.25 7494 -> 0.018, 16.6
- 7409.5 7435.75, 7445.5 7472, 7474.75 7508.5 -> 0.009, 16.4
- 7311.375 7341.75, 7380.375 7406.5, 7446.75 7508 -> 0.033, 16.7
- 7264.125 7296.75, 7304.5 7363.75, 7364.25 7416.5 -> -0.012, 16.6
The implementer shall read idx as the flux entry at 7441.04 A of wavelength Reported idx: 16.61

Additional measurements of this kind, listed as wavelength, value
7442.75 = 17.38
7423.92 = 16.89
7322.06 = 16.42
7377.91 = 17.41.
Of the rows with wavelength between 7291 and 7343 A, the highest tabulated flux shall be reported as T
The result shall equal 18.55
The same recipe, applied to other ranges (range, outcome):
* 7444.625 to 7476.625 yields 17.17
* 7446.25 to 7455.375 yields 16.8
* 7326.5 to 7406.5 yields 18.68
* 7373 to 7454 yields 18.36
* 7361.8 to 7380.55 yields 17.92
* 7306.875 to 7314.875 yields 18.21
